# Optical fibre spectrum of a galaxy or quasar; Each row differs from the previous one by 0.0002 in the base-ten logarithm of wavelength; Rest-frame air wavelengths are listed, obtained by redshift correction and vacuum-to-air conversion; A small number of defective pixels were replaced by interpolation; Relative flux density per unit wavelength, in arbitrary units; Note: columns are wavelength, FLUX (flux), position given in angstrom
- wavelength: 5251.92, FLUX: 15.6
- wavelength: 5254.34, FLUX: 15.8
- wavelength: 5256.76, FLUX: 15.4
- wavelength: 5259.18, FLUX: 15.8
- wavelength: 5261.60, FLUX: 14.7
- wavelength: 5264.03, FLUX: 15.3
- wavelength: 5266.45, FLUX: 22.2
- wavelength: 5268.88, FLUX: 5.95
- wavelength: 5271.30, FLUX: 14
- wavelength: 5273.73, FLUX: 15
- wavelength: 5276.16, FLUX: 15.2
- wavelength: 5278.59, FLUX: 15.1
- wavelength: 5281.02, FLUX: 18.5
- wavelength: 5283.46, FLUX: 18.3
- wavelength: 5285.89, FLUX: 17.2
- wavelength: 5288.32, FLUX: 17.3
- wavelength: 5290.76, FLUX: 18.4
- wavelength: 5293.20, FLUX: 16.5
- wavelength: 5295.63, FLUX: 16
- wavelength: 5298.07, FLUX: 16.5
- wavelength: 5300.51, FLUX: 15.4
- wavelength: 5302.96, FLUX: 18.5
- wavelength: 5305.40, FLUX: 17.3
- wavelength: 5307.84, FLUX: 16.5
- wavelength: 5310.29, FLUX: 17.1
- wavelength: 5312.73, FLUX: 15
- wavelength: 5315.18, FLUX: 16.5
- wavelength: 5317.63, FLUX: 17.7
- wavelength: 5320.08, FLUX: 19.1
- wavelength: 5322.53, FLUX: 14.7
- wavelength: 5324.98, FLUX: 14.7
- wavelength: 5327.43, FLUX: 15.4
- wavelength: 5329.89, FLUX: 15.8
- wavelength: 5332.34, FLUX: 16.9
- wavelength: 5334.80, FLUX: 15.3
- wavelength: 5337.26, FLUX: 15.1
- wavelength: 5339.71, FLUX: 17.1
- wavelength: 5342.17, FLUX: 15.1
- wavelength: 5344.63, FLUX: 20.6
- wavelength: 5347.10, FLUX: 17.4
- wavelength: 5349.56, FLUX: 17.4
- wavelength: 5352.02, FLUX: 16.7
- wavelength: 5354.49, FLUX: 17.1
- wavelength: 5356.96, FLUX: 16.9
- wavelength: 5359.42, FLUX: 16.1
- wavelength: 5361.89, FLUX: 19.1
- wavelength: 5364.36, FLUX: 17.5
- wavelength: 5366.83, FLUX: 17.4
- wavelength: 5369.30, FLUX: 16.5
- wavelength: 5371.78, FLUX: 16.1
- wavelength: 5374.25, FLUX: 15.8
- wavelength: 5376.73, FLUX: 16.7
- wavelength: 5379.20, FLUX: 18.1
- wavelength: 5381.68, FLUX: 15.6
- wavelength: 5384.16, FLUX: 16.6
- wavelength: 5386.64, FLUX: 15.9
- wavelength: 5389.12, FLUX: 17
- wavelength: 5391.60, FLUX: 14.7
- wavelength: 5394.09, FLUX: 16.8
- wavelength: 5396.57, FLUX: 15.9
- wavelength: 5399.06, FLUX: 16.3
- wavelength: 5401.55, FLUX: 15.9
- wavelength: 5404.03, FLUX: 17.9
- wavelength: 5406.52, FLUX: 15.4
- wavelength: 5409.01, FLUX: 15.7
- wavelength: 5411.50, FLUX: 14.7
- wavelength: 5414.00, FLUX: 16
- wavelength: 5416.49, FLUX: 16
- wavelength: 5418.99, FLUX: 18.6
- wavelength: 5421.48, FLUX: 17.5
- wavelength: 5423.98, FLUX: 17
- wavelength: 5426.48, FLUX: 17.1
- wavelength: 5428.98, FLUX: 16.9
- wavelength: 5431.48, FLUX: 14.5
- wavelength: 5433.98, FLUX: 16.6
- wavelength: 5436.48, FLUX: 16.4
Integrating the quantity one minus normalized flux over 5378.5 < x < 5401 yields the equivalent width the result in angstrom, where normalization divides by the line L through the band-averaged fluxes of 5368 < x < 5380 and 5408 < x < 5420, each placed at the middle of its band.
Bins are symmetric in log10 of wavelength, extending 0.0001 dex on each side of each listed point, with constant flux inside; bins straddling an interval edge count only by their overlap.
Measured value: 0.21 angstrom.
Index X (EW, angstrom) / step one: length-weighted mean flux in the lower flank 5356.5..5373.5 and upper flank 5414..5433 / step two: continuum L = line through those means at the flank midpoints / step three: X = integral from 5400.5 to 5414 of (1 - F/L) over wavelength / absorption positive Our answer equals 0.7 angstrom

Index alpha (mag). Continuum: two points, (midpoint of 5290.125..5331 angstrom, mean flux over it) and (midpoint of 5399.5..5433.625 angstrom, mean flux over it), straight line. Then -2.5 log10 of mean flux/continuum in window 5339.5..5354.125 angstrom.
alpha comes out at -0.06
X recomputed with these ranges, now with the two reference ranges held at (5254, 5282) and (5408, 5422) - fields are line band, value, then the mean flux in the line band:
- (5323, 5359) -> -1.6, 16.5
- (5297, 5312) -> -1.3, 16.8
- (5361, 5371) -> -1.0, 17.5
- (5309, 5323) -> -1.1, 16.8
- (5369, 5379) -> -0.2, 16.4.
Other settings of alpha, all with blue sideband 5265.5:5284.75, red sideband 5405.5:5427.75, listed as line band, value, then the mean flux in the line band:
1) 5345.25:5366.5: -0.088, 17.4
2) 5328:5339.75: -0.002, 15.9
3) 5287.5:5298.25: -0.093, 17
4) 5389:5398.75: 0.019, 16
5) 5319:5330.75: -0.007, 15.9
